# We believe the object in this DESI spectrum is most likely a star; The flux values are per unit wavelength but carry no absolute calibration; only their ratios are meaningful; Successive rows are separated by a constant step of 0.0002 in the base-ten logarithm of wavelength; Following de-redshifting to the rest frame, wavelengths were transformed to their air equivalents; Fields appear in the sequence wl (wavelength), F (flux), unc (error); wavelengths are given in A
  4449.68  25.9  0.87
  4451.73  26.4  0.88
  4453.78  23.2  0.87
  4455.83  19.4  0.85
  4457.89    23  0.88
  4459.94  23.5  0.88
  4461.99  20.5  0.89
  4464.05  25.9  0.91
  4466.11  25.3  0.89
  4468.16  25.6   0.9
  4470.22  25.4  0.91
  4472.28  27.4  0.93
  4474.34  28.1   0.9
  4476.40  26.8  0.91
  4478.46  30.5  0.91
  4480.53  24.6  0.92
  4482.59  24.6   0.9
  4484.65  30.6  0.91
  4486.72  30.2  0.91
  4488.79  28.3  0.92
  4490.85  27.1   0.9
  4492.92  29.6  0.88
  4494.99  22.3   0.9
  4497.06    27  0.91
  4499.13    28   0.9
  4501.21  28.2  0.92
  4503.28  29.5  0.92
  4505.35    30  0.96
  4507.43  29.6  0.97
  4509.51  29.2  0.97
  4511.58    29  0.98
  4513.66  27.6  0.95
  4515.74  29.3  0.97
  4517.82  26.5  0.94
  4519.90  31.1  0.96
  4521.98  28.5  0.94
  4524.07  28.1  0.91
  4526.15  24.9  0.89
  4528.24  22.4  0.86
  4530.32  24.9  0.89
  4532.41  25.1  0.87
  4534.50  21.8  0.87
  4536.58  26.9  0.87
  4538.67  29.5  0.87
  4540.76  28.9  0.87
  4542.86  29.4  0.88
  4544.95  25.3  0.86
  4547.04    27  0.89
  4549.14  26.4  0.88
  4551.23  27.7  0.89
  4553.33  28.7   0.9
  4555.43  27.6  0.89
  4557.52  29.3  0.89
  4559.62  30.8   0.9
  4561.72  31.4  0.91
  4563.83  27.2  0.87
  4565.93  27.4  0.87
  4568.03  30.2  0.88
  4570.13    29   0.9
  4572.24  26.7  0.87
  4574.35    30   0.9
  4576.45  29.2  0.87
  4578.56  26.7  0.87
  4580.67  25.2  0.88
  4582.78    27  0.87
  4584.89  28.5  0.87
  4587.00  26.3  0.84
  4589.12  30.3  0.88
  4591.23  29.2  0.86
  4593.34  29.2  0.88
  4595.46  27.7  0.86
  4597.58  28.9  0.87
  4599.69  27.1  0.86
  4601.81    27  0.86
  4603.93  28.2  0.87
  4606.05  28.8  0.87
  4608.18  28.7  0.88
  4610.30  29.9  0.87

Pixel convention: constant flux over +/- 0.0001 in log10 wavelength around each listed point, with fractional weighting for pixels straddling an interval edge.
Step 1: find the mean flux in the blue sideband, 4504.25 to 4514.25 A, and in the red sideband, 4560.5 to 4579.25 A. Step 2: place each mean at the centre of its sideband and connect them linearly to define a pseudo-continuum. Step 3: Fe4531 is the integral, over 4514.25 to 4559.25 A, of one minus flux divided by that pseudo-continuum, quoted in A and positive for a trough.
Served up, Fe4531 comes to 2.8 A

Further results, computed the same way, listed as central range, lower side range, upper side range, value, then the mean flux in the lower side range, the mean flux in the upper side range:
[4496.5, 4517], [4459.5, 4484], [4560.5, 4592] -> -1.6 A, 25.8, 28.3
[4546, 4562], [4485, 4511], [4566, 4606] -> -0.2 A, 28.3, 28.1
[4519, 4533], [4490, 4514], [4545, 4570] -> 0.9 A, 28.1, 28.4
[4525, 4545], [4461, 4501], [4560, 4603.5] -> 1.2 A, 26.8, 28.2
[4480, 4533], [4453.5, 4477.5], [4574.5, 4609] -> -3.9 A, 24.6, 28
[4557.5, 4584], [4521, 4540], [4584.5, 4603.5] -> -1.1 A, 25.8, 28.2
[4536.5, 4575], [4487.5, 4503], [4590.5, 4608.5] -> -0.7 A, 27.4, 28.3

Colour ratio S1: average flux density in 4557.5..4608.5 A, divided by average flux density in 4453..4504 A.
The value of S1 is 1.08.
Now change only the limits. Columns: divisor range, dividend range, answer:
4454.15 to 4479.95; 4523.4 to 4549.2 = 1.04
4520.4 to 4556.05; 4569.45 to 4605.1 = 1.05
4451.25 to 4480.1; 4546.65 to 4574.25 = 1.14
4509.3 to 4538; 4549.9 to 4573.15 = 1.07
